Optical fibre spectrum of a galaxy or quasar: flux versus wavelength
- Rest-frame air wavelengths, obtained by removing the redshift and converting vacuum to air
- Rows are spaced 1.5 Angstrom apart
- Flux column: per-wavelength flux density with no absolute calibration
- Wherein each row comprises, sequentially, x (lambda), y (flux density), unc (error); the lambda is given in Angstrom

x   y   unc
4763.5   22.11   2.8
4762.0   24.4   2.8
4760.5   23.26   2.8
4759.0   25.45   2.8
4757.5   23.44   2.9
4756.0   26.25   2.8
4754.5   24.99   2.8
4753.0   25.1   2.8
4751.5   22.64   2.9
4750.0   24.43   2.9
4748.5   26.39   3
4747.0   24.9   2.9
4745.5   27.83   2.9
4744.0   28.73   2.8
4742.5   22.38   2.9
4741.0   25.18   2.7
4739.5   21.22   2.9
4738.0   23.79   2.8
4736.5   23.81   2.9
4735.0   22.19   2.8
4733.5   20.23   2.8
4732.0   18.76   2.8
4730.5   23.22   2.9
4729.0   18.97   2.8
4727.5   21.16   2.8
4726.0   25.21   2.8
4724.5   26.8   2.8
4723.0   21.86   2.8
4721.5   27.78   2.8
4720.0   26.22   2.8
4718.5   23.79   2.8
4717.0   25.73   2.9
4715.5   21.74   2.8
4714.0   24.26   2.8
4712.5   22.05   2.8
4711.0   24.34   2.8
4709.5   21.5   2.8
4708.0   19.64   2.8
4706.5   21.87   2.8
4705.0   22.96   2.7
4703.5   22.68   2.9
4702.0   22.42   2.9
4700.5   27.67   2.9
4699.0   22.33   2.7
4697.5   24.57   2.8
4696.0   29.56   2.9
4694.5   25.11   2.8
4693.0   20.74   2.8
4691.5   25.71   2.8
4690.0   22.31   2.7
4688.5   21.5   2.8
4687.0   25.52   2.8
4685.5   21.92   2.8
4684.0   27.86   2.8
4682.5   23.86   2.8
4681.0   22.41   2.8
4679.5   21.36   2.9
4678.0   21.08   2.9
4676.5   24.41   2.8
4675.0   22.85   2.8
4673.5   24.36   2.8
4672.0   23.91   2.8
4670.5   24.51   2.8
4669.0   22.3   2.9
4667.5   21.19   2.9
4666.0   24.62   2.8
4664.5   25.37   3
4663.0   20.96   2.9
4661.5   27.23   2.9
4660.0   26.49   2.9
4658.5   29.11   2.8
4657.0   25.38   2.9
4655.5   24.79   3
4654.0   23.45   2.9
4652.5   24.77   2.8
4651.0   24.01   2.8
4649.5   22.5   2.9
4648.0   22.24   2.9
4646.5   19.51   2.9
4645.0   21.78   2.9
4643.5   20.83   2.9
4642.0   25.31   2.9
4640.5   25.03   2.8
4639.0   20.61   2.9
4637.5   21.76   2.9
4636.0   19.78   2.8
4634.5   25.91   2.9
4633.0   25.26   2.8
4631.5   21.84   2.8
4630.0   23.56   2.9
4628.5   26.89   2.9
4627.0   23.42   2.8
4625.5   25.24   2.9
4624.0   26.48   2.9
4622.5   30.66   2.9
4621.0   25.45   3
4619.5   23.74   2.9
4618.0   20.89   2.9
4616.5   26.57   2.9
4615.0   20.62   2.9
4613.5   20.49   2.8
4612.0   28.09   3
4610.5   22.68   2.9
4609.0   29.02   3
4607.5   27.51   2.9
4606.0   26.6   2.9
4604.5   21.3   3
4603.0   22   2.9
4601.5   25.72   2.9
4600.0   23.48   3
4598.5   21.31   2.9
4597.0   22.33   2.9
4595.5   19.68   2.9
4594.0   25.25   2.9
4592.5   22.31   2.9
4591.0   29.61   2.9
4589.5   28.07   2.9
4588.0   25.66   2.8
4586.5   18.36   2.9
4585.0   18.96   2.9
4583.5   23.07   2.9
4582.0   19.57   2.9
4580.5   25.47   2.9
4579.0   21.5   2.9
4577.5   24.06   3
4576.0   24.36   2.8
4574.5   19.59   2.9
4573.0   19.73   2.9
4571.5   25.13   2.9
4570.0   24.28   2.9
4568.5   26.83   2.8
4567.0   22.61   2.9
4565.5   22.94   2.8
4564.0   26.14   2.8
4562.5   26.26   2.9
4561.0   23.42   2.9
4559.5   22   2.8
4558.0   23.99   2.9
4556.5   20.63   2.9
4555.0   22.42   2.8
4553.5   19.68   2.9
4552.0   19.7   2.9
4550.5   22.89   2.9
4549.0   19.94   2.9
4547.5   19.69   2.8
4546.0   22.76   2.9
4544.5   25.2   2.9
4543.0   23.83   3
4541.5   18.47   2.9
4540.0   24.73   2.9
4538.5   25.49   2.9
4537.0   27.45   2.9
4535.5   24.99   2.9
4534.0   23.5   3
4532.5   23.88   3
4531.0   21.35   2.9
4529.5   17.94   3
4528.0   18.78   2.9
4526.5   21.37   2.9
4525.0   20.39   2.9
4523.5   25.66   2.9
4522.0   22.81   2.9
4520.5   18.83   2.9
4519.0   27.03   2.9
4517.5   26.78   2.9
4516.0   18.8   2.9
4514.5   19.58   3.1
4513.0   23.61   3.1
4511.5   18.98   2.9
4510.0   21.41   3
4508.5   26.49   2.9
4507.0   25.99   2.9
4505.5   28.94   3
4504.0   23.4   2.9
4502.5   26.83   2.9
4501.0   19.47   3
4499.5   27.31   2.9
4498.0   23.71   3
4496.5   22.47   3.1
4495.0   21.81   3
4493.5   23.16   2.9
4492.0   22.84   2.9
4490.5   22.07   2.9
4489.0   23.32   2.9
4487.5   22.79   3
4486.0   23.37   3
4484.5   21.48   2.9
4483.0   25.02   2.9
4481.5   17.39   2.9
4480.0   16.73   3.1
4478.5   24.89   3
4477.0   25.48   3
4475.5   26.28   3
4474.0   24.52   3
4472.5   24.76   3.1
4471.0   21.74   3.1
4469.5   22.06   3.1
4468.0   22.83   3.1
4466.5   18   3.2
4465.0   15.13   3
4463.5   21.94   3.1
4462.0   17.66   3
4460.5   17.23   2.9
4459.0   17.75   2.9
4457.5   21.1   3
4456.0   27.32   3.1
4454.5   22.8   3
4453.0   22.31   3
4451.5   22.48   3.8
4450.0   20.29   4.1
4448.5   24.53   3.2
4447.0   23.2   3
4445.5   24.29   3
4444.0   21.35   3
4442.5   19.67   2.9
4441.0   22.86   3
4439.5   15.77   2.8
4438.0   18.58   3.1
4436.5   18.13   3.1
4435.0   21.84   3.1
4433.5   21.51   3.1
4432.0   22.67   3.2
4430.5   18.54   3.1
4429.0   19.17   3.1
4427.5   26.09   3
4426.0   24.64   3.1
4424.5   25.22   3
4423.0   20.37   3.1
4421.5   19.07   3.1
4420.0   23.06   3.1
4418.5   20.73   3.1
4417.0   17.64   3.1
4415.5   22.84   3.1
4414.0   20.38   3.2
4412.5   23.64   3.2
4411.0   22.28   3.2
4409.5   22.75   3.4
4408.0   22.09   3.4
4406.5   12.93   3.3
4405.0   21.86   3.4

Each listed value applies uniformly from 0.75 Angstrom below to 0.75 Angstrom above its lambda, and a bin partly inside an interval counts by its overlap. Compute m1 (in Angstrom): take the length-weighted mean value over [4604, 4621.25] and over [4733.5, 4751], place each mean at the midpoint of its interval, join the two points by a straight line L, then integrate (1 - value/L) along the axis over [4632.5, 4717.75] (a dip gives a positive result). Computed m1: 3.0 Angstrom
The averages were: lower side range 24.4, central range 23.6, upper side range 24.4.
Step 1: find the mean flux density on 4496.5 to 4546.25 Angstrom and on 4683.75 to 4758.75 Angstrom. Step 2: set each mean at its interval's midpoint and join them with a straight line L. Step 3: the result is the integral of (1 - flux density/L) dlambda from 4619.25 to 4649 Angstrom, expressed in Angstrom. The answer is -0.3 Angstrom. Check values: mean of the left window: 23.2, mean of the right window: 23.8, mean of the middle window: 23.8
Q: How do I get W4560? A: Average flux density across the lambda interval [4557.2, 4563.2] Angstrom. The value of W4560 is 23.9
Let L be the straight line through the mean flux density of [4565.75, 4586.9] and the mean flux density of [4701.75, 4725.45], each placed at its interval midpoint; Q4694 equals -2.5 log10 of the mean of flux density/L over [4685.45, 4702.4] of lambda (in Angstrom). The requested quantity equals -0.04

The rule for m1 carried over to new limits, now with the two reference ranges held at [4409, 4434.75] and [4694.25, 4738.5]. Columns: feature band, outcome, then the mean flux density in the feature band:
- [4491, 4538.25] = -1.7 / 23.1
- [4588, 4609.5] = -1.7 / 24.6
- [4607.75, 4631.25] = -2.1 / 24.9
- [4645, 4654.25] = 0.2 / 22.6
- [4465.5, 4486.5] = -0.3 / 22.4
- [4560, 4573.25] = -1.0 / 24.3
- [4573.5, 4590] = 0.1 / 22.5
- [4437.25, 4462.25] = 0.8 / 21.2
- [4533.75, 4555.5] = -0.2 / 22.7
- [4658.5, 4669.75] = -0.6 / 24.4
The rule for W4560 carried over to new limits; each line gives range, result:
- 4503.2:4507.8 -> 26.1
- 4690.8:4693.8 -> 23.2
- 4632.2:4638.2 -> 23.2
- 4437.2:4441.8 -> 19.1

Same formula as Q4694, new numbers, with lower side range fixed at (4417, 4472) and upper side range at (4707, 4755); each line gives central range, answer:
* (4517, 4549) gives -0.04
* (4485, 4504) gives -0.08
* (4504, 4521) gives -0.08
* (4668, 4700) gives -0.02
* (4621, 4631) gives -0.14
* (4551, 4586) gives -0.02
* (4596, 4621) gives -0.06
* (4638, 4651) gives 0.03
